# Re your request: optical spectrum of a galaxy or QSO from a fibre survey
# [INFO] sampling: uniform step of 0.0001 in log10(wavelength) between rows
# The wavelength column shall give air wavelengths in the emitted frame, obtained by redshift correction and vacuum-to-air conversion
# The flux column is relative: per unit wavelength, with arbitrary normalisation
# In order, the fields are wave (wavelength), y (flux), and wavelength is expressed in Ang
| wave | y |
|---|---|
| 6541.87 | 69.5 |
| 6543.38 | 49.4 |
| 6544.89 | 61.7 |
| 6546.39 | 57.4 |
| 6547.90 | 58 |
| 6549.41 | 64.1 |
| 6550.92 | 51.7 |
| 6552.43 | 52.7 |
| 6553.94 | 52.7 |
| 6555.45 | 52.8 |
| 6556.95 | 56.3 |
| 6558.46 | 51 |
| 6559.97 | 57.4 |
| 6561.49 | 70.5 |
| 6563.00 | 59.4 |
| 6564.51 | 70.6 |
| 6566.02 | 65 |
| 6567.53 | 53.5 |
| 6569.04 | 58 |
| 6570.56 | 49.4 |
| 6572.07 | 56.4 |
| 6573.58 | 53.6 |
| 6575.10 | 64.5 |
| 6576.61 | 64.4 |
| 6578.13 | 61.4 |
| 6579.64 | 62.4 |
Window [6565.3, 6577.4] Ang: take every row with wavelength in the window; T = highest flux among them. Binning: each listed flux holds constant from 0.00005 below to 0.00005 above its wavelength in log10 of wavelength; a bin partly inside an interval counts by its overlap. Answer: 65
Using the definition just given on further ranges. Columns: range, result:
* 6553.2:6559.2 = 56.3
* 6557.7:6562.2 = 70.5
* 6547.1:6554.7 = 64.1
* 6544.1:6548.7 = 61.7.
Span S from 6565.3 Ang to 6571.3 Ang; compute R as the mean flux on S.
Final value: 56.4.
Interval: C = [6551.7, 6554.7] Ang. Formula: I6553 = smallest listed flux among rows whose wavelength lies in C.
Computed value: 52.7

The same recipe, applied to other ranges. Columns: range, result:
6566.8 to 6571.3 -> 49.4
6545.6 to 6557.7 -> 51.7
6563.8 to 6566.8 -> 65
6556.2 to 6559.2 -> 51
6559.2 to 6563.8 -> 57.4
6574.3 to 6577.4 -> 64.4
